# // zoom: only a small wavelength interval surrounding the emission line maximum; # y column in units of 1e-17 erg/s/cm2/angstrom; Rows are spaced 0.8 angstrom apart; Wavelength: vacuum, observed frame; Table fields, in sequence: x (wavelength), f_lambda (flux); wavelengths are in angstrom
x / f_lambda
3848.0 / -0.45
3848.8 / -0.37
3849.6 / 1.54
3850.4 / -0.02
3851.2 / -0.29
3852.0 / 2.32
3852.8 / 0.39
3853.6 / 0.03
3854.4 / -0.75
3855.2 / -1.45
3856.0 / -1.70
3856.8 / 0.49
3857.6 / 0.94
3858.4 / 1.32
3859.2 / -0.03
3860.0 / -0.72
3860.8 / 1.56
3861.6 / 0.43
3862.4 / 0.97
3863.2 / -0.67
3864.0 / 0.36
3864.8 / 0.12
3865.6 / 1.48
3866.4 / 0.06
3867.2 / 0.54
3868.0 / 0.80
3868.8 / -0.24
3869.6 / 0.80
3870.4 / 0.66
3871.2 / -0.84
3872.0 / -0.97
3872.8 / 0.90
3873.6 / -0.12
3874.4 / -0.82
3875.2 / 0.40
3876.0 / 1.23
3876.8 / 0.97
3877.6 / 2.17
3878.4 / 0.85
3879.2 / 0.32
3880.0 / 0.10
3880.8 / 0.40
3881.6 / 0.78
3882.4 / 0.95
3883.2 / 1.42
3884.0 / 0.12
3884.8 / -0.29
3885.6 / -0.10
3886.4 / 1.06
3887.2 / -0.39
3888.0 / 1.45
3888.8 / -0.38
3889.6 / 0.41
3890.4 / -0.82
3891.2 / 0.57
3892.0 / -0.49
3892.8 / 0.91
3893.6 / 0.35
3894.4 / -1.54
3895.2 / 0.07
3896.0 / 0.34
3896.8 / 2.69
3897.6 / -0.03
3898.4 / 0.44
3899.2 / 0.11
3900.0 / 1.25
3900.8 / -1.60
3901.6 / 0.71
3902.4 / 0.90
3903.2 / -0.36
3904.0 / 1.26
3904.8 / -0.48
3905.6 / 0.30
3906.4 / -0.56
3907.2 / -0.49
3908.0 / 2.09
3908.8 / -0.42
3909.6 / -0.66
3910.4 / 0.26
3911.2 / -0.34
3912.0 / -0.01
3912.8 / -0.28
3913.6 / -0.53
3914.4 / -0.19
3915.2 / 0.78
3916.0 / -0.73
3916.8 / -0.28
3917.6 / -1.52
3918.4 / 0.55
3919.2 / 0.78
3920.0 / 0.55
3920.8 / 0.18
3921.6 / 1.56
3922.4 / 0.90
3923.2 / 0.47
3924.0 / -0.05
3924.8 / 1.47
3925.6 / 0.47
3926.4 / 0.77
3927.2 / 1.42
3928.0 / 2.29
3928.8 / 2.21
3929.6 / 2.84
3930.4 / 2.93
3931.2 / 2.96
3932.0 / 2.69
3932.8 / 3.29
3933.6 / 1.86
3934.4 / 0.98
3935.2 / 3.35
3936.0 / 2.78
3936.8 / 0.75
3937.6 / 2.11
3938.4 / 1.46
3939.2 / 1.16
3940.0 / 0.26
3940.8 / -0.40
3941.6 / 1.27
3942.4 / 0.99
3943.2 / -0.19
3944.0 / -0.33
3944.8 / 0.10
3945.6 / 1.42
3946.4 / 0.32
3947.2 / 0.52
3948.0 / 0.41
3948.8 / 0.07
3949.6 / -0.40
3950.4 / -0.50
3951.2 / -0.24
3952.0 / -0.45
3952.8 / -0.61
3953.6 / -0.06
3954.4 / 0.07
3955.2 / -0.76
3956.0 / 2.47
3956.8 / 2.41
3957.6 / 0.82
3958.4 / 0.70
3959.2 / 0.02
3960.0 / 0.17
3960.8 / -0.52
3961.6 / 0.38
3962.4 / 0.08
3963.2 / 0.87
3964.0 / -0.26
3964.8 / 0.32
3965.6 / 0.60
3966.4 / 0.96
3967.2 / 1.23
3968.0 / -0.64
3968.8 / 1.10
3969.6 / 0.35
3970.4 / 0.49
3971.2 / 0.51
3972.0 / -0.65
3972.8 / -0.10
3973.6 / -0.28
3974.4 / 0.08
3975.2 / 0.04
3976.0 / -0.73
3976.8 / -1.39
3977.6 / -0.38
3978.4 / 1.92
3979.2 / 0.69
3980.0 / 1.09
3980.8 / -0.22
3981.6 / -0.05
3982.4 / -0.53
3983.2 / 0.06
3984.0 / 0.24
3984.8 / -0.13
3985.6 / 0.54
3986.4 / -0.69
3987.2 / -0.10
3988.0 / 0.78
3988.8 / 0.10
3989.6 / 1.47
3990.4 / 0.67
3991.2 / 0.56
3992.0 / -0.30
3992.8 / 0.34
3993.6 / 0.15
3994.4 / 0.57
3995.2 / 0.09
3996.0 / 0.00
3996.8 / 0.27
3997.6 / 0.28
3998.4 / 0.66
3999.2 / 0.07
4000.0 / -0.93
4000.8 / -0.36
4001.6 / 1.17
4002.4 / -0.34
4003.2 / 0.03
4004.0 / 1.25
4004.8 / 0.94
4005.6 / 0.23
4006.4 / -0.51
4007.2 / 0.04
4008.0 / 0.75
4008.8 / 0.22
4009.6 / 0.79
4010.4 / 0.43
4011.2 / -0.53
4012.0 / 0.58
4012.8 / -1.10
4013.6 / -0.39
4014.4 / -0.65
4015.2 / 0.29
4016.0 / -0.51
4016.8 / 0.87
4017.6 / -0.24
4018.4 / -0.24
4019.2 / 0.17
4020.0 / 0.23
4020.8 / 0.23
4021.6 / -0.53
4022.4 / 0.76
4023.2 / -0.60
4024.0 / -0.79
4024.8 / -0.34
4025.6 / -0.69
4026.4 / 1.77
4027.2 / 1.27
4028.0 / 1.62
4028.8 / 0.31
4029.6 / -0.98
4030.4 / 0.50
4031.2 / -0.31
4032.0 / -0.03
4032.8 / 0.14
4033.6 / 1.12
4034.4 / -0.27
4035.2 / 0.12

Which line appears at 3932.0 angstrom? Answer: C III] 1909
